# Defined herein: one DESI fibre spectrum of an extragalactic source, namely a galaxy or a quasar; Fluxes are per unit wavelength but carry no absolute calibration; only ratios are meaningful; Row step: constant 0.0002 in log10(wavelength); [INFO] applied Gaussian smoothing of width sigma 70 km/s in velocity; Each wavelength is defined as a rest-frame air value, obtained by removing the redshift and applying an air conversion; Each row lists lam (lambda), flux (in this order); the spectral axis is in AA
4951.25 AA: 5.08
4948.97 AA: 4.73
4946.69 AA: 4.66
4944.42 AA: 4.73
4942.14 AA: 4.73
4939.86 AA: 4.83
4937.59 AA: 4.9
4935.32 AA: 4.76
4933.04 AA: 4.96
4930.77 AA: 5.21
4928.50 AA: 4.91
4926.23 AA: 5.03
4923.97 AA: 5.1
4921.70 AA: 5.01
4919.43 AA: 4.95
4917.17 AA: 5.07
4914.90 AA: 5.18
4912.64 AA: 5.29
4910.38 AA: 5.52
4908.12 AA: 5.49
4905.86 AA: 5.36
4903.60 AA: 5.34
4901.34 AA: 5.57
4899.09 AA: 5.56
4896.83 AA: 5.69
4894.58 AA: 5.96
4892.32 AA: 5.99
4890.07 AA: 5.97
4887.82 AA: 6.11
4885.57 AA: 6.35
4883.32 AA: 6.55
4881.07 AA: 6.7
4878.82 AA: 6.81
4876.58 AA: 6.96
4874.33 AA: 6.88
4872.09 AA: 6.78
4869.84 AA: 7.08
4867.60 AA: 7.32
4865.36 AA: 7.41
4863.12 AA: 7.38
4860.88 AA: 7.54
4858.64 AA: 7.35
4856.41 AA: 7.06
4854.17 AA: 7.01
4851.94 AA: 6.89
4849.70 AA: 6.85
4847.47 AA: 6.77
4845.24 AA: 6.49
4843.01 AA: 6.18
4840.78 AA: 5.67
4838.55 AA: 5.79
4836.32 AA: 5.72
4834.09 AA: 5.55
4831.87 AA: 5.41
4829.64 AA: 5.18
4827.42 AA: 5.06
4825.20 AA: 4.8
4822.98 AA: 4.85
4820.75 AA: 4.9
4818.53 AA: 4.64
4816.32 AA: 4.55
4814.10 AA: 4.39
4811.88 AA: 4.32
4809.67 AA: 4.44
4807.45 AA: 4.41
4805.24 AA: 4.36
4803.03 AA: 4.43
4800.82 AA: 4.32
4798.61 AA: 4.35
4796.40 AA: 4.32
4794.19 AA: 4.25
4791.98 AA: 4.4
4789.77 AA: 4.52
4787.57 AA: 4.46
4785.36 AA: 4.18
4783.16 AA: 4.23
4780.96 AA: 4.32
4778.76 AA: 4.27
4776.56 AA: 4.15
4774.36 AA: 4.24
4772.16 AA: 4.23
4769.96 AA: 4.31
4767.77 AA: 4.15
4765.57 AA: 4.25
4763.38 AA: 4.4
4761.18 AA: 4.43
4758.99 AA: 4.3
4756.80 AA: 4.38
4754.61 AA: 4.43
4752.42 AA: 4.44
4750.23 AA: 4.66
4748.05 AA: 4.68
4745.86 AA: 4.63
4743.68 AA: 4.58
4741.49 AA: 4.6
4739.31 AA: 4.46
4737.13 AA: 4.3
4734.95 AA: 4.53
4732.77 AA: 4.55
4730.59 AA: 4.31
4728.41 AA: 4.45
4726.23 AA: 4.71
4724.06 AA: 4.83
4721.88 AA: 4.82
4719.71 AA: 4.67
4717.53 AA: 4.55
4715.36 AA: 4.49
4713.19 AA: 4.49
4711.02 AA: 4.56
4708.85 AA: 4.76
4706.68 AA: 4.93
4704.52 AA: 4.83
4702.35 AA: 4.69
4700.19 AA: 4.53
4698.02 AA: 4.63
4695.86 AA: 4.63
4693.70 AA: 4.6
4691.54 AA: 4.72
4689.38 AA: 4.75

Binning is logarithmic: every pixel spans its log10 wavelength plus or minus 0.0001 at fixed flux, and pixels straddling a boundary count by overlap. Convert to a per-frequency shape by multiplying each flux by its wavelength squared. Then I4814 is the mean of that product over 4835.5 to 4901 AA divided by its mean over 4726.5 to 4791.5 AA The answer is 1.56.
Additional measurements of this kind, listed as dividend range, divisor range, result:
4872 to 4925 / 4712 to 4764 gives 1.37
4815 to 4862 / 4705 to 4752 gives 1.35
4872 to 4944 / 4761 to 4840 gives 1.27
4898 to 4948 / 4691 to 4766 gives 1.21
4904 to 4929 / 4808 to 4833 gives 1.13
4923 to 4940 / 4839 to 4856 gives 0.79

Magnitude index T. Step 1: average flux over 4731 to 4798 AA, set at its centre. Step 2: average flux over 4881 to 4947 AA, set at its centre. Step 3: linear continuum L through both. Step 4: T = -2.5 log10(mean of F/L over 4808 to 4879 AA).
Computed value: -0.222 mag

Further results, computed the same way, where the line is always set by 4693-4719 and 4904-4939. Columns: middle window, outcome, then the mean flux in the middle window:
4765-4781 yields 0.13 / 4.23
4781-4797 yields 0.12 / 4.34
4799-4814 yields 0.11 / 4.38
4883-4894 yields -0.22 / 6.15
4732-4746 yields 0.05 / 4.52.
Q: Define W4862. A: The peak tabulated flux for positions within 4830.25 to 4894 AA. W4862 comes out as 7.54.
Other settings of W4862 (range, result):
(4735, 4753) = 4.68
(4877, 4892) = 6.81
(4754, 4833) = 5.41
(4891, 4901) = 5.99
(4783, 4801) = 4.52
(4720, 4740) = 4.83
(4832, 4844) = 6.18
